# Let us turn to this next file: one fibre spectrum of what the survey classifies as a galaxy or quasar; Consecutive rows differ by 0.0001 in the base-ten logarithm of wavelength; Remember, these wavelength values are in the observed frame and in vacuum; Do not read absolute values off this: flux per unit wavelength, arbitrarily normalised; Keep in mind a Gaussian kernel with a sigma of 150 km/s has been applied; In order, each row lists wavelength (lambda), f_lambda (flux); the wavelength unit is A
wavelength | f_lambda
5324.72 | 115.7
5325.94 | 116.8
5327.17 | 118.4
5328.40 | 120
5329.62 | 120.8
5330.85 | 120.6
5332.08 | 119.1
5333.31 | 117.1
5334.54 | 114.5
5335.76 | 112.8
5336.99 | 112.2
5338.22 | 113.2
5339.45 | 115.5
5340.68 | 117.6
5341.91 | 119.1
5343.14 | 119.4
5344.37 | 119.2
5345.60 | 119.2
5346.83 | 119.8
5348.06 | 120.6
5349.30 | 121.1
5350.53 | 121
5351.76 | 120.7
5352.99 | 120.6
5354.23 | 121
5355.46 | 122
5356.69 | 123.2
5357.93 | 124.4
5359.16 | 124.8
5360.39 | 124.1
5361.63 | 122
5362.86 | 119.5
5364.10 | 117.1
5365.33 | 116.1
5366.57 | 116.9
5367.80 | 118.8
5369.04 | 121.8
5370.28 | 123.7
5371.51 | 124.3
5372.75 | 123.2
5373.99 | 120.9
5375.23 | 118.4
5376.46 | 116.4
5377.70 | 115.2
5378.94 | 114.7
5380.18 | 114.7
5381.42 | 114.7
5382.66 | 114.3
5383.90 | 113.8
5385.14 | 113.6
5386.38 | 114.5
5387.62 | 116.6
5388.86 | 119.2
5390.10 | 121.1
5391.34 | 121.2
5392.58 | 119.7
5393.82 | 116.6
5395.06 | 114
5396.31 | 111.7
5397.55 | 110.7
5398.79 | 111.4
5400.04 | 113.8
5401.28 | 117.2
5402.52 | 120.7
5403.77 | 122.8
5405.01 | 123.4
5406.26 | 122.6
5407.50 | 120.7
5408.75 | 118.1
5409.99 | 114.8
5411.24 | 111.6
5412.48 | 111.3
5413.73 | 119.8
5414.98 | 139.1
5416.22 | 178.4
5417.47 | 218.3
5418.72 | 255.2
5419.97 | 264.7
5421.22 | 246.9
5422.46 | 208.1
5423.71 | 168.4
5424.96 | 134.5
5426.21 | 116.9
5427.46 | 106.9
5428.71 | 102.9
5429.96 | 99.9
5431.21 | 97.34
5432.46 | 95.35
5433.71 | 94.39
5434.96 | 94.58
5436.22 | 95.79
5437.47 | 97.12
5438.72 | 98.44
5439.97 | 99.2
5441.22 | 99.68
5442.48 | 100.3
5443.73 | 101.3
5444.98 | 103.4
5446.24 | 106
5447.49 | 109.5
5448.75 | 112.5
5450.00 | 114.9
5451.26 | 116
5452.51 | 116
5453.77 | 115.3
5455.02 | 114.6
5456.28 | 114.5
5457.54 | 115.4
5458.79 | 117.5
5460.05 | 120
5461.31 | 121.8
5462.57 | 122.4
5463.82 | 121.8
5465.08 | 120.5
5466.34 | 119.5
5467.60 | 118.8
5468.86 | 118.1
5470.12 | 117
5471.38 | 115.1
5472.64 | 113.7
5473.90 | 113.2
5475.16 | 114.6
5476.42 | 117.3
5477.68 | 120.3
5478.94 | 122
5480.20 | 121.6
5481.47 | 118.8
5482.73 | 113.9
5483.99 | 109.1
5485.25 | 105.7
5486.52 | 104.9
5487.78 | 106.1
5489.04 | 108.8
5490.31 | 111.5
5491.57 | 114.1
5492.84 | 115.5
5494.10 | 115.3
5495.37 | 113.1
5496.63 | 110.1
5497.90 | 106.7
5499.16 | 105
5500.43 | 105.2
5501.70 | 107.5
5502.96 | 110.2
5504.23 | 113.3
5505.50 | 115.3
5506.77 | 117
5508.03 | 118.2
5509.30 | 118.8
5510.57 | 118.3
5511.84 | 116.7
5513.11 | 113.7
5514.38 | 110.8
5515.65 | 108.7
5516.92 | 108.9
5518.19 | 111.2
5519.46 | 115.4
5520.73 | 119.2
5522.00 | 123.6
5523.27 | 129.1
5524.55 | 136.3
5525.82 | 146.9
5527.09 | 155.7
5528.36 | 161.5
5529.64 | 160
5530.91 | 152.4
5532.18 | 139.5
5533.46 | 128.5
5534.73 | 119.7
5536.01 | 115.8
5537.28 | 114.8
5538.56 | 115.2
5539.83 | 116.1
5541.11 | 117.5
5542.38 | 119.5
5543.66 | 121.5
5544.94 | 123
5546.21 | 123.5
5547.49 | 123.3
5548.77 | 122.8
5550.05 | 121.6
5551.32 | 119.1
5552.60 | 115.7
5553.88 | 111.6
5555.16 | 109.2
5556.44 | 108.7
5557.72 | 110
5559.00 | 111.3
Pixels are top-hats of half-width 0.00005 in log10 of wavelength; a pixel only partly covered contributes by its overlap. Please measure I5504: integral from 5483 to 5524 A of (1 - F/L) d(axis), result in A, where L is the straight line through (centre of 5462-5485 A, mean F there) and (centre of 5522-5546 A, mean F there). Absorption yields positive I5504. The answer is 3.8 A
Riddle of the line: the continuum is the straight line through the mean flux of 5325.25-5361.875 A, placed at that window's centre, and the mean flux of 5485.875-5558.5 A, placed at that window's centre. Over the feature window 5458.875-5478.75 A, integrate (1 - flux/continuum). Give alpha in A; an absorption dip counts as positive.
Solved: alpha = 0.2 A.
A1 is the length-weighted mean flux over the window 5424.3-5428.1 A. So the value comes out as 120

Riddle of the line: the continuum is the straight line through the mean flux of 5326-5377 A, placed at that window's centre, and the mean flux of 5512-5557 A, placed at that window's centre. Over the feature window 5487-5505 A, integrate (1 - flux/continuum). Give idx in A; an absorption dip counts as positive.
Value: 1.88 A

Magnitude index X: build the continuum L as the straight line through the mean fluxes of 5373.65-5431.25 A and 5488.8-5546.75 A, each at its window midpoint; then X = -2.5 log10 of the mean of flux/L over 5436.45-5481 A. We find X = 0.12 mag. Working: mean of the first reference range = 132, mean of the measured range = 113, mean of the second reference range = 121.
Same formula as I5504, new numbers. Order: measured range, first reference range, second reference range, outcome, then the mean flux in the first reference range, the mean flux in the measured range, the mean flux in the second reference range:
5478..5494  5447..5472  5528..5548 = 1.0 A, 117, 113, 128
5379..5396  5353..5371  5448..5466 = 0.5 A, 121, 116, 117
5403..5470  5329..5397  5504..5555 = -3.1 A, 119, 126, 123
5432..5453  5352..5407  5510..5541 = 3.2 A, 119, 103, 126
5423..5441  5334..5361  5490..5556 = 1.9 A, 119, 108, 120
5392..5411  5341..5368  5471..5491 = 0.1 A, 120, 117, 114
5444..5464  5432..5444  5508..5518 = -2.7 A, 97.5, 115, 114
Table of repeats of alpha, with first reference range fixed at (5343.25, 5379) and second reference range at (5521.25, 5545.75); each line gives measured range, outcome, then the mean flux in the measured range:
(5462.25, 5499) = 3.8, 115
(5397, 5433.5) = -4.7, 140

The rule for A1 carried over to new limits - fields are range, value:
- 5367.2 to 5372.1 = 122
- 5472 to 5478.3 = 116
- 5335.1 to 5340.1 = 114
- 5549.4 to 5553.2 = 119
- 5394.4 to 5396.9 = 113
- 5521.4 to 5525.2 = 130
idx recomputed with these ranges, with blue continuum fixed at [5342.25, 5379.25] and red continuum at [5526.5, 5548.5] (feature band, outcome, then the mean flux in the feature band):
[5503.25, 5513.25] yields 0.92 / 116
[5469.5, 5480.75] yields 0.82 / 117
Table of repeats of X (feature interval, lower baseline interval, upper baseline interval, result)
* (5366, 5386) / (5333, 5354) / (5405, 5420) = 0.13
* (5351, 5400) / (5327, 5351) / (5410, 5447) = 0.05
